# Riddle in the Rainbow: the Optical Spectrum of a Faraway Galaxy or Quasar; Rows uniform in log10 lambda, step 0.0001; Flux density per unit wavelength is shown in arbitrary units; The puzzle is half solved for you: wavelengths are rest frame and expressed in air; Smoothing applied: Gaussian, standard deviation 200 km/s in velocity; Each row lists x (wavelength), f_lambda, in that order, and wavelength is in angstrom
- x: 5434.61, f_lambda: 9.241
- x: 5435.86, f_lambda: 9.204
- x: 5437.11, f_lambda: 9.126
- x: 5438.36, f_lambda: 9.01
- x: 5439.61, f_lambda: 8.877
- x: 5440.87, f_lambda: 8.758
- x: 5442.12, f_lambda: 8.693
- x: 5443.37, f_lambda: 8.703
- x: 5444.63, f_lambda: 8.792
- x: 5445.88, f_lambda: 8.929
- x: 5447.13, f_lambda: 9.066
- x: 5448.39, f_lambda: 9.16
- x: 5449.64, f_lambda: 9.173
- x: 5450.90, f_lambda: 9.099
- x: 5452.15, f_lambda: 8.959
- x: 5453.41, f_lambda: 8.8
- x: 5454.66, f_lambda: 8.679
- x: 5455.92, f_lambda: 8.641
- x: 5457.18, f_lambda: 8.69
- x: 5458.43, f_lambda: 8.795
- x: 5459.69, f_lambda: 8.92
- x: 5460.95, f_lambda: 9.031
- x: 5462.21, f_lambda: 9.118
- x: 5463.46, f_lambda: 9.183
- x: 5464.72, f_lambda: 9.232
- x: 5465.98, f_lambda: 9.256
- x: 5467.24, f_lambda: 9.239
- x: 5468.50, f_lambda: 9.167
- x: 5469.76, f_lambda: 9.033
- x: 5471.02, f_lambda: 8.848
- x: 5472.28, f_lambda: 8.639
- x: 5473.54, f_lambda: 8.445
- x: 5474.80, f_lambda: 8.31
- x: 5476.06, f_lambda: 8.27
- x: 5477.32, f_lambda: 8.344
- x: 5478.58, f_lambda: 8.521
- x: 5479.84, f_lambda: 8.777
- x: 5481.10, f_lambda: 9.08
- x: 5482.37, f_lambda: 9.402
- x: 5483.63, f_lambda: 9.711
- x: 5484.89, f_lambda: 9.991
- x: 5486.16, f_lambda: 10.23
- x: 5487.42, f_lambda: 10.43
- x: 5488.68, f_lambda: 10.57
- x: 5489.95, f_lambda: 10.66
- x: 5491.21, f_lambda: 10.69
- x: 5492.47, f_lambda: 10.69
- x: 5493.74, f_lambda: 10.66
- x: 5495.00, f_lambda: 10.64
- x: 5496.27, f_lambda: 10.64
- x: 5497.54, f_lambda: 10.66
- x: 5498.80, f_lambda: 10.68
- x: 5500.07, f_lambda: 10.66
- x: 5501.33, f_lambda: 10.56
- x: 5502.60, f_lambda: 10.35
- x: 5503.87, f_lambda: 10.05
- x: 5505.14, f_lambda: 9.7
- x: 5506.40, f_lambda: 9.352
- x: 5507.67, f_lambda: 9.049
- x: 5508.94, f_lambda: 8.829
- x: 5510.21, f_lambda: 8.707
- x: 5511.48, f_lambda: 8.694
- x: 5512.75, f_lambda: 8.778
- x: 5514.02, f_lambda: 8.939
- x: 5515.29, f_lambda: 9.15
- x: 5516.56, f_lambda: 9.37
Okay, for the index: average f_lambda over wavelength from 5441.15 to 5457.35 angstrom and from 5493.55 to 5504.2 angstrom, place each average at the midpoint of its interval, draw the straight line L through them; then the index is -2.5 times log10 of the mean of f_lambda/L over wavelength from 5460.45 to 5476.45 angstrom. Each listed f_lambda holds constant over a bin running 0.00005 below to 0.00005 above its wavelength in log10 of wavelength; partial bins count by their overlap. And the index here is 0.07 mag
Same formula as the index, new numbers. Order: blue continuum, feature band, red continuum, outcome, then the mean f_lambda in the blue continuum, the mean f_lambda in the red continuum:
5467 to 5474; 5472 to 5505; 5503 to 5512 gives -0.09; 8.88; 9.23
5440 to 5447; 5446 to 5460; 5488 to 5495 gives 0.03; 8.8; 10.7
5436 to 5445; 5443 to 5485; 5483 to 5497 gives 0.08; 8.87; 10.4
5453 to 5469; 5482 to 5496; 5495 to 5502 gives -0.02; 8.98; 10.6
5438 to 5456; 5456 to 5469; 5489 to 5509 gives 0.03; 8.89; 10.3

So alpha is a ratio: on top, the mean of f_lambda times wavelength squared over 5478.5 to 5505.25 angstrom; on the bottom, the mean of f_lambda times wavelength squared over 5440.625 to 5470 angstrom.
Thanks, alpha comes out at 1.15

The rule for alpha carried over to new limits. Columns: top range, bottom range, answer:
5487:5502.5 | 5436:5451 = 1.21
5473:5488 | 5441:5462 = 1.04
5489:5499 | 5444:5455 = 1.21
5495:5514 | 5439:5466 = 1.11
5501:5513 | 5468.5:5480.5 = 1.10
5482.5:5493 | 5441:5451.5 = 1.17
